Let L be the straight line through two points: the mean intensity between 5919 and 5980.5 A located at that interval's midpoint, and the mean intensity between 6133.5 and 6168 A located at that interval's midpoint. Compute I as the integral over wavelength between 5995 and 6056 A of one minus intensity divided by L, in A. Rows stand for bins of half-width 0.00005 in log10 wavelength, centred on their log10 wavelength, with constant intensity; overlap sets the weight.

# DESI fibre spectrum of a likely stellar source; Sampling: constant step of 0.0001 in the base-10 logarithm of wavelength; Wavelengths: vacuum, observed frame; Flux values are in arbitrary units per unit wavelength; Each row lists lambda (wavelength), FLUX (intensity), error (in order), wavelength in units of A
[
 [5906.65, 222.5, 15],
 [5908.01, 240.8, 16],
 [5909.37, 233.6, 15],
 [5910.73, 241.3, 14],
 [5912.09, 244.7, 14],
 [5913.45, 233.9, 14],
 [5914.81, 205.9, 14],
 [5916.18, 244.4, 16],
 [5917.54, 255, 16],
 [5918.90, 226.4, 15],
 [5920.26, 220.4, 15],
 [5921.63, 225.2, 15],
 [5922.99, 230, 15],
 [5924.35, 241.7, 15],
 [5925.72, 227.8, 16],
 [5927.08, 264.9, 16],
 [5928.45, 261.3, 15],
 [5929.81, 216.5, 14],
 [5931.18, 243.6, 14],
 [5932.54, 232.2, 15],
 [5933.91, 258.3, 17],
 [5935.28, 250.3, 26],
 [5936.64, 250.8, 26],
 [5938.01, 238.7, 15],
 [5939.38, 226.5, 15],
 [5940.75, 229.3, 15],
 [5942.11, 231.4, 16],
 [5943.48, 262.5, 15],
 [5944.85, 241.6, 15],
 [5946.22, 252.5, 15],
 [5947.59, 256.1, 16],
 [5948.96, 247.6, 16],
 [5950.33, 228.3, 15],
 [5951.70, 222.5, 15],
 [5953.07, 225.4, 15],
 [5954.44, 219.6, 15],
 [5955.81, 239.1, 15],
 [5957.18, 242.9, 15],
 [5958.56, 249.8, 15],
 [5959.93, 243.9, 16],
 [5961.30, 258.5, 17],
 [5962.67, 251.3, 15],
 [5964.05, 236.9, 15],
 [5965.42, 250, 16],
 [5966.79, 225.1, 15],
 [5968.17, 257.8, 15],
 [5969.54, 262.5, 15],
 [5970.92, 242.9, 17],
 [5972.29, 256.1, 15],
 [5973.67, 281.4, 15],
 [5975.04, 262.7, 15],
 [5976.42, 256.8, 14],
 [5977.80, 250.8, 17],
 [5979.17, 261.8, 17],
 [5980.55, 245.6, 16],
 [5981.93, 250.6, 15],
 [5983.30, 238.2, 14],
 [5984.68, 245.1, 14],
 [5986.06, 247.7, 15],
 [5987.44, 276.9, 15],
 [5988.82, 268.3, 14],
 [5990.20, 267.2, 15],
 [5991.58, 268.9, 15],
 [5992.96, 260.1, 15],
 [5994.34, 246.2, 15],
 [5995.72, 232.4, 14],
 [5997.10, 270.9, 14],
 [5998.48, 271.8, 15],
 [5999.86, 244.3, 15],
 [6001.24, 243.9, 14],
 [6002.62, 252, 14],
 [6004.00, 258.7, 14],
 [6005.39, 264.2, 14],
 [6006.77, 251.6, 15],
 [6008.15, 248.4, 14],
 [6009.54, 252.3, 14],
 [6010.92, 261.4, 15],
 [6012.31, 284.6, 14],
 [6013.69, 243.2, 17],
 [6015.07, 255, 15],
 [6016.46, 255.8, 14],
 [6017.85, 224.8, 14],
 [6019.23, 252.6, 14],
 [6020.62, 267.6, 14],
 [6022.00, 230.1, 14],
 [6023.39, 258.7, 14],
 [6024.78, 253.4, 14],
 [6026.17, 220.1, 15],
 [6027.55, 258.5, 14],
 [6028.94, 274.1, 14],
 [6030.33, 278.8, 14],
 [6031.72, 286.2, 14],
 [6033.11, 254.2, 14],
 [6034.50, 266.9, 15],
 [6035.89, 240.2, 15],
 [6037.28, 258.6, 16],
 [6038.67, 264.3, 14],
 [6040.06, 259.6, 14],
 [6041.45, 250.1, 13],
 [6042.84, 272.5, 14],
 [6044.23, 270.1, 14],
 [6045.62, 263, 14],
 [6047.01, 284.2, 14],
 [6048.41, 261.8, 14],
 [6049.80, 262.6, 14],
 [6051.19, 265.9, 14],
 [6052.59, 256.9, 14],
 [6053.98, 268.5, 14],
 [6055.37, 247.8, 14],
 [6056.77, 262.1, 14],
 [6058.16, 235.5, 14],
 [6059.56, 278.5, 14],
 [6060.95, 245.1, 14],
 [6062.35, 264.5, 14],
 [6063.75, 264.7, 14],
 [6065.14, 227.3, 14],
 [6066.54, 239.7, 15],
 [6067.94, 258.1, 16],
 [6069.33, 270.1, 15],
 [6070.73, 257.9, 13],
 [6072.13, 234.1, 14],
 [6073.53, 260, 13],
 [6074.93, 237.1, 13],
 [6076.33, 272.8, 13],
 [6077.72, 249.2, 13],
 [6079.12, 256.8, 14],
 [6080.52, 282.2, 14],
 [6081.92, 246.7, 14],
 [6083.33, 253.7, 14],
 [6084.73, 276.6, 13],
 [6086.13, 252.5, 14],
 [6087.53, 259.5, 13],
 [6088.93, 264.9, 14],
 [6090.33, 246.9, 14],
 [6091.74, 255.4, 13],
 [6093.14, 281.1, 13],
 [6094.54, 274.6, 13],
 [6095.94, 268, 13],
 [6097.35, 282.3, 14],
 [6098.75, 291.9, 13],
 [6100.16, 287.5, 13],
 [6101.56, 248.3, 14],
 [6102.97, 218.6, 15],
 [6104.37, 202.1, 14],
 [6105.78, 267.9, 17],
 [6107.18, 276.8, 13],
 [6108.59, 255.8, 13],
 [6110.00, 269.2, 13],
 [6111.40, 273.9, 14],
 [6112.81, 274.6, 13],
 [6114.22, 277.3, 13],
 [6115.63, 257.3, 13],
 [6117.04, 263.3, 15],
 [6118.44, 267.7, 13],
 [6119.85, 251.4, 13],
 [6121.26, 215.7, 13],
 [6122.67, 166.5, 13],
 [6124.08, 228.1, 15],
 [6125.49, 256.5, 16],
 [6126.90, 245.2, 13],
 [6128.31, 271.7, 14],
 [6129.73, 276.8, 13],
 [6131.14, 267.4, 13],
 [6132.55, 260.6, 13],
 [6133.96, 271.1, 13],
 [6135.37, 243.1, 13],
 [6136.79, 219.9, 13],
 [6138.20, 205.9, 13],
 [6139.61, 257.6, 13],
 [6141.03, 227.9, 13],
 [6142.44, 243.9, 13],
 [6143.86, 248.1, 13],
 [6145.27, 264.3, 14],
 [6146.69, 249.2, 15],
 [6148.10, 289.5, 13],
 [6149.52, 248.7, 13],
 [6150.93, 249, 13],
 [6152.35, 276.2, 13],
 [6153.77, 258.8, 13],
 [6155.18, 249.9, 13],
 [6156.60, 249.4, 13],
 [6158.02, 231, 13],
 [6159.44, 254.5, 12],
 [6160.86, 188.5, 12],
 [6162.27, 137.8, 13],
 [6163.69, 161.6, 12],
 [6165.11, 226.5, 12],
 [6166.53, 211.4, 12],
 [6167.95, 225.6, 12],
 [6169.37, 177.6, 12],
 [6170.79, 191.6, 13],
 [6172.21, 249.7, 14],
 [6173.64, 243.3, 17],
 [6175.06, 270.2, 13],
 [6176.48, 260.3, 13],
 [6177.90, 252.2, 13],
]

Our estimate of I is -4.3 A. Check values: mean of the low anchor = 244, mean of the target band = 258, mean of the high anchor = 235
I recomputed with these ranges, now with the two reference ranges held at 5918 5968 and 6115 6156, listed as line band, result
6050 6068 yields -0.69 A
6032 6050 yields -1.32 A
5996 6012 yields -0.89 A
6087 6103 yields -1.26 A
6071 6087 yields -0.65 A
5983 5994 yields -0.78 A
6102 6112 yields -0.15 A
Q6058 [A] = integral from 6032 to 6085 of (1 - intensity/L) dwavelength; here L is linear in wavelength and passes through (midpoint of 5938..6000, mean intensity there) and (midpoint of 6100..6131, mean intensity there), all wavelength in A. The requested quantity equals -1.6 A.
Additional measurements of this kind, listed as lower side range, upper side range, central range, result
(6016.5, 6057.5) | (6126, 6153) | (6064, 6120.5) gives -0.84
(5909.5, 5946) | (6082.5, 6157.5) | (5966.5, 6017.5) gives -2.40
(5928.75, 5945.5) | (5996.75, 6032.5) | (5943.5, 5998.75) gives -0.64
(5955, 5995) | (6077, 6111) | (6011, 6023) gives 0.17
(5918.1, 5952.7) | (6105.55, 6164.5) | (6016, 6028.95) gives -0.31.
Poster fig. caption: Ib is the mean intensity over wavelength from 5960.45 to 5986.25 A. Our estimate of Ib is 252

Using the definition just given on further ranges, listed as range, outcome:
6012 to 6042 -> 256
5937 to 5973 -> 242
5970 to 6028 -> 254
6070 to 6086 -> 257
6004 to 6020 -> 254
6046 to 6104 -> 259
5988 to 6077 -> 257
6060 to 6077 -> 253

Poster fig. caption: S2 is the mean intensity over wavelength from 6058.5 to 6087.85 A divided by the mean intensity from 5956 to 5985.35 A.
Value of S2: 1.02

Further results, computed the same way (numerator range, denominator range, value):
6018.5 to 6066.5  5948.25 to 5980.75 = 1.05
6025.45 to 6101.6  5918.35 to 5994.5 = 1.06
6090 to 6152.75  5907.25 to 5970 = 1.06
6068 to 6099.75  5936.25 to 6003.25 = 1.06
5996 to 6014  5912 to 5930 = 1.09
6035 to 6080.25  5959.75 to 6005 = 1.01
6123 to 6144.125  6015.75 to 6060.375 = 0.95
